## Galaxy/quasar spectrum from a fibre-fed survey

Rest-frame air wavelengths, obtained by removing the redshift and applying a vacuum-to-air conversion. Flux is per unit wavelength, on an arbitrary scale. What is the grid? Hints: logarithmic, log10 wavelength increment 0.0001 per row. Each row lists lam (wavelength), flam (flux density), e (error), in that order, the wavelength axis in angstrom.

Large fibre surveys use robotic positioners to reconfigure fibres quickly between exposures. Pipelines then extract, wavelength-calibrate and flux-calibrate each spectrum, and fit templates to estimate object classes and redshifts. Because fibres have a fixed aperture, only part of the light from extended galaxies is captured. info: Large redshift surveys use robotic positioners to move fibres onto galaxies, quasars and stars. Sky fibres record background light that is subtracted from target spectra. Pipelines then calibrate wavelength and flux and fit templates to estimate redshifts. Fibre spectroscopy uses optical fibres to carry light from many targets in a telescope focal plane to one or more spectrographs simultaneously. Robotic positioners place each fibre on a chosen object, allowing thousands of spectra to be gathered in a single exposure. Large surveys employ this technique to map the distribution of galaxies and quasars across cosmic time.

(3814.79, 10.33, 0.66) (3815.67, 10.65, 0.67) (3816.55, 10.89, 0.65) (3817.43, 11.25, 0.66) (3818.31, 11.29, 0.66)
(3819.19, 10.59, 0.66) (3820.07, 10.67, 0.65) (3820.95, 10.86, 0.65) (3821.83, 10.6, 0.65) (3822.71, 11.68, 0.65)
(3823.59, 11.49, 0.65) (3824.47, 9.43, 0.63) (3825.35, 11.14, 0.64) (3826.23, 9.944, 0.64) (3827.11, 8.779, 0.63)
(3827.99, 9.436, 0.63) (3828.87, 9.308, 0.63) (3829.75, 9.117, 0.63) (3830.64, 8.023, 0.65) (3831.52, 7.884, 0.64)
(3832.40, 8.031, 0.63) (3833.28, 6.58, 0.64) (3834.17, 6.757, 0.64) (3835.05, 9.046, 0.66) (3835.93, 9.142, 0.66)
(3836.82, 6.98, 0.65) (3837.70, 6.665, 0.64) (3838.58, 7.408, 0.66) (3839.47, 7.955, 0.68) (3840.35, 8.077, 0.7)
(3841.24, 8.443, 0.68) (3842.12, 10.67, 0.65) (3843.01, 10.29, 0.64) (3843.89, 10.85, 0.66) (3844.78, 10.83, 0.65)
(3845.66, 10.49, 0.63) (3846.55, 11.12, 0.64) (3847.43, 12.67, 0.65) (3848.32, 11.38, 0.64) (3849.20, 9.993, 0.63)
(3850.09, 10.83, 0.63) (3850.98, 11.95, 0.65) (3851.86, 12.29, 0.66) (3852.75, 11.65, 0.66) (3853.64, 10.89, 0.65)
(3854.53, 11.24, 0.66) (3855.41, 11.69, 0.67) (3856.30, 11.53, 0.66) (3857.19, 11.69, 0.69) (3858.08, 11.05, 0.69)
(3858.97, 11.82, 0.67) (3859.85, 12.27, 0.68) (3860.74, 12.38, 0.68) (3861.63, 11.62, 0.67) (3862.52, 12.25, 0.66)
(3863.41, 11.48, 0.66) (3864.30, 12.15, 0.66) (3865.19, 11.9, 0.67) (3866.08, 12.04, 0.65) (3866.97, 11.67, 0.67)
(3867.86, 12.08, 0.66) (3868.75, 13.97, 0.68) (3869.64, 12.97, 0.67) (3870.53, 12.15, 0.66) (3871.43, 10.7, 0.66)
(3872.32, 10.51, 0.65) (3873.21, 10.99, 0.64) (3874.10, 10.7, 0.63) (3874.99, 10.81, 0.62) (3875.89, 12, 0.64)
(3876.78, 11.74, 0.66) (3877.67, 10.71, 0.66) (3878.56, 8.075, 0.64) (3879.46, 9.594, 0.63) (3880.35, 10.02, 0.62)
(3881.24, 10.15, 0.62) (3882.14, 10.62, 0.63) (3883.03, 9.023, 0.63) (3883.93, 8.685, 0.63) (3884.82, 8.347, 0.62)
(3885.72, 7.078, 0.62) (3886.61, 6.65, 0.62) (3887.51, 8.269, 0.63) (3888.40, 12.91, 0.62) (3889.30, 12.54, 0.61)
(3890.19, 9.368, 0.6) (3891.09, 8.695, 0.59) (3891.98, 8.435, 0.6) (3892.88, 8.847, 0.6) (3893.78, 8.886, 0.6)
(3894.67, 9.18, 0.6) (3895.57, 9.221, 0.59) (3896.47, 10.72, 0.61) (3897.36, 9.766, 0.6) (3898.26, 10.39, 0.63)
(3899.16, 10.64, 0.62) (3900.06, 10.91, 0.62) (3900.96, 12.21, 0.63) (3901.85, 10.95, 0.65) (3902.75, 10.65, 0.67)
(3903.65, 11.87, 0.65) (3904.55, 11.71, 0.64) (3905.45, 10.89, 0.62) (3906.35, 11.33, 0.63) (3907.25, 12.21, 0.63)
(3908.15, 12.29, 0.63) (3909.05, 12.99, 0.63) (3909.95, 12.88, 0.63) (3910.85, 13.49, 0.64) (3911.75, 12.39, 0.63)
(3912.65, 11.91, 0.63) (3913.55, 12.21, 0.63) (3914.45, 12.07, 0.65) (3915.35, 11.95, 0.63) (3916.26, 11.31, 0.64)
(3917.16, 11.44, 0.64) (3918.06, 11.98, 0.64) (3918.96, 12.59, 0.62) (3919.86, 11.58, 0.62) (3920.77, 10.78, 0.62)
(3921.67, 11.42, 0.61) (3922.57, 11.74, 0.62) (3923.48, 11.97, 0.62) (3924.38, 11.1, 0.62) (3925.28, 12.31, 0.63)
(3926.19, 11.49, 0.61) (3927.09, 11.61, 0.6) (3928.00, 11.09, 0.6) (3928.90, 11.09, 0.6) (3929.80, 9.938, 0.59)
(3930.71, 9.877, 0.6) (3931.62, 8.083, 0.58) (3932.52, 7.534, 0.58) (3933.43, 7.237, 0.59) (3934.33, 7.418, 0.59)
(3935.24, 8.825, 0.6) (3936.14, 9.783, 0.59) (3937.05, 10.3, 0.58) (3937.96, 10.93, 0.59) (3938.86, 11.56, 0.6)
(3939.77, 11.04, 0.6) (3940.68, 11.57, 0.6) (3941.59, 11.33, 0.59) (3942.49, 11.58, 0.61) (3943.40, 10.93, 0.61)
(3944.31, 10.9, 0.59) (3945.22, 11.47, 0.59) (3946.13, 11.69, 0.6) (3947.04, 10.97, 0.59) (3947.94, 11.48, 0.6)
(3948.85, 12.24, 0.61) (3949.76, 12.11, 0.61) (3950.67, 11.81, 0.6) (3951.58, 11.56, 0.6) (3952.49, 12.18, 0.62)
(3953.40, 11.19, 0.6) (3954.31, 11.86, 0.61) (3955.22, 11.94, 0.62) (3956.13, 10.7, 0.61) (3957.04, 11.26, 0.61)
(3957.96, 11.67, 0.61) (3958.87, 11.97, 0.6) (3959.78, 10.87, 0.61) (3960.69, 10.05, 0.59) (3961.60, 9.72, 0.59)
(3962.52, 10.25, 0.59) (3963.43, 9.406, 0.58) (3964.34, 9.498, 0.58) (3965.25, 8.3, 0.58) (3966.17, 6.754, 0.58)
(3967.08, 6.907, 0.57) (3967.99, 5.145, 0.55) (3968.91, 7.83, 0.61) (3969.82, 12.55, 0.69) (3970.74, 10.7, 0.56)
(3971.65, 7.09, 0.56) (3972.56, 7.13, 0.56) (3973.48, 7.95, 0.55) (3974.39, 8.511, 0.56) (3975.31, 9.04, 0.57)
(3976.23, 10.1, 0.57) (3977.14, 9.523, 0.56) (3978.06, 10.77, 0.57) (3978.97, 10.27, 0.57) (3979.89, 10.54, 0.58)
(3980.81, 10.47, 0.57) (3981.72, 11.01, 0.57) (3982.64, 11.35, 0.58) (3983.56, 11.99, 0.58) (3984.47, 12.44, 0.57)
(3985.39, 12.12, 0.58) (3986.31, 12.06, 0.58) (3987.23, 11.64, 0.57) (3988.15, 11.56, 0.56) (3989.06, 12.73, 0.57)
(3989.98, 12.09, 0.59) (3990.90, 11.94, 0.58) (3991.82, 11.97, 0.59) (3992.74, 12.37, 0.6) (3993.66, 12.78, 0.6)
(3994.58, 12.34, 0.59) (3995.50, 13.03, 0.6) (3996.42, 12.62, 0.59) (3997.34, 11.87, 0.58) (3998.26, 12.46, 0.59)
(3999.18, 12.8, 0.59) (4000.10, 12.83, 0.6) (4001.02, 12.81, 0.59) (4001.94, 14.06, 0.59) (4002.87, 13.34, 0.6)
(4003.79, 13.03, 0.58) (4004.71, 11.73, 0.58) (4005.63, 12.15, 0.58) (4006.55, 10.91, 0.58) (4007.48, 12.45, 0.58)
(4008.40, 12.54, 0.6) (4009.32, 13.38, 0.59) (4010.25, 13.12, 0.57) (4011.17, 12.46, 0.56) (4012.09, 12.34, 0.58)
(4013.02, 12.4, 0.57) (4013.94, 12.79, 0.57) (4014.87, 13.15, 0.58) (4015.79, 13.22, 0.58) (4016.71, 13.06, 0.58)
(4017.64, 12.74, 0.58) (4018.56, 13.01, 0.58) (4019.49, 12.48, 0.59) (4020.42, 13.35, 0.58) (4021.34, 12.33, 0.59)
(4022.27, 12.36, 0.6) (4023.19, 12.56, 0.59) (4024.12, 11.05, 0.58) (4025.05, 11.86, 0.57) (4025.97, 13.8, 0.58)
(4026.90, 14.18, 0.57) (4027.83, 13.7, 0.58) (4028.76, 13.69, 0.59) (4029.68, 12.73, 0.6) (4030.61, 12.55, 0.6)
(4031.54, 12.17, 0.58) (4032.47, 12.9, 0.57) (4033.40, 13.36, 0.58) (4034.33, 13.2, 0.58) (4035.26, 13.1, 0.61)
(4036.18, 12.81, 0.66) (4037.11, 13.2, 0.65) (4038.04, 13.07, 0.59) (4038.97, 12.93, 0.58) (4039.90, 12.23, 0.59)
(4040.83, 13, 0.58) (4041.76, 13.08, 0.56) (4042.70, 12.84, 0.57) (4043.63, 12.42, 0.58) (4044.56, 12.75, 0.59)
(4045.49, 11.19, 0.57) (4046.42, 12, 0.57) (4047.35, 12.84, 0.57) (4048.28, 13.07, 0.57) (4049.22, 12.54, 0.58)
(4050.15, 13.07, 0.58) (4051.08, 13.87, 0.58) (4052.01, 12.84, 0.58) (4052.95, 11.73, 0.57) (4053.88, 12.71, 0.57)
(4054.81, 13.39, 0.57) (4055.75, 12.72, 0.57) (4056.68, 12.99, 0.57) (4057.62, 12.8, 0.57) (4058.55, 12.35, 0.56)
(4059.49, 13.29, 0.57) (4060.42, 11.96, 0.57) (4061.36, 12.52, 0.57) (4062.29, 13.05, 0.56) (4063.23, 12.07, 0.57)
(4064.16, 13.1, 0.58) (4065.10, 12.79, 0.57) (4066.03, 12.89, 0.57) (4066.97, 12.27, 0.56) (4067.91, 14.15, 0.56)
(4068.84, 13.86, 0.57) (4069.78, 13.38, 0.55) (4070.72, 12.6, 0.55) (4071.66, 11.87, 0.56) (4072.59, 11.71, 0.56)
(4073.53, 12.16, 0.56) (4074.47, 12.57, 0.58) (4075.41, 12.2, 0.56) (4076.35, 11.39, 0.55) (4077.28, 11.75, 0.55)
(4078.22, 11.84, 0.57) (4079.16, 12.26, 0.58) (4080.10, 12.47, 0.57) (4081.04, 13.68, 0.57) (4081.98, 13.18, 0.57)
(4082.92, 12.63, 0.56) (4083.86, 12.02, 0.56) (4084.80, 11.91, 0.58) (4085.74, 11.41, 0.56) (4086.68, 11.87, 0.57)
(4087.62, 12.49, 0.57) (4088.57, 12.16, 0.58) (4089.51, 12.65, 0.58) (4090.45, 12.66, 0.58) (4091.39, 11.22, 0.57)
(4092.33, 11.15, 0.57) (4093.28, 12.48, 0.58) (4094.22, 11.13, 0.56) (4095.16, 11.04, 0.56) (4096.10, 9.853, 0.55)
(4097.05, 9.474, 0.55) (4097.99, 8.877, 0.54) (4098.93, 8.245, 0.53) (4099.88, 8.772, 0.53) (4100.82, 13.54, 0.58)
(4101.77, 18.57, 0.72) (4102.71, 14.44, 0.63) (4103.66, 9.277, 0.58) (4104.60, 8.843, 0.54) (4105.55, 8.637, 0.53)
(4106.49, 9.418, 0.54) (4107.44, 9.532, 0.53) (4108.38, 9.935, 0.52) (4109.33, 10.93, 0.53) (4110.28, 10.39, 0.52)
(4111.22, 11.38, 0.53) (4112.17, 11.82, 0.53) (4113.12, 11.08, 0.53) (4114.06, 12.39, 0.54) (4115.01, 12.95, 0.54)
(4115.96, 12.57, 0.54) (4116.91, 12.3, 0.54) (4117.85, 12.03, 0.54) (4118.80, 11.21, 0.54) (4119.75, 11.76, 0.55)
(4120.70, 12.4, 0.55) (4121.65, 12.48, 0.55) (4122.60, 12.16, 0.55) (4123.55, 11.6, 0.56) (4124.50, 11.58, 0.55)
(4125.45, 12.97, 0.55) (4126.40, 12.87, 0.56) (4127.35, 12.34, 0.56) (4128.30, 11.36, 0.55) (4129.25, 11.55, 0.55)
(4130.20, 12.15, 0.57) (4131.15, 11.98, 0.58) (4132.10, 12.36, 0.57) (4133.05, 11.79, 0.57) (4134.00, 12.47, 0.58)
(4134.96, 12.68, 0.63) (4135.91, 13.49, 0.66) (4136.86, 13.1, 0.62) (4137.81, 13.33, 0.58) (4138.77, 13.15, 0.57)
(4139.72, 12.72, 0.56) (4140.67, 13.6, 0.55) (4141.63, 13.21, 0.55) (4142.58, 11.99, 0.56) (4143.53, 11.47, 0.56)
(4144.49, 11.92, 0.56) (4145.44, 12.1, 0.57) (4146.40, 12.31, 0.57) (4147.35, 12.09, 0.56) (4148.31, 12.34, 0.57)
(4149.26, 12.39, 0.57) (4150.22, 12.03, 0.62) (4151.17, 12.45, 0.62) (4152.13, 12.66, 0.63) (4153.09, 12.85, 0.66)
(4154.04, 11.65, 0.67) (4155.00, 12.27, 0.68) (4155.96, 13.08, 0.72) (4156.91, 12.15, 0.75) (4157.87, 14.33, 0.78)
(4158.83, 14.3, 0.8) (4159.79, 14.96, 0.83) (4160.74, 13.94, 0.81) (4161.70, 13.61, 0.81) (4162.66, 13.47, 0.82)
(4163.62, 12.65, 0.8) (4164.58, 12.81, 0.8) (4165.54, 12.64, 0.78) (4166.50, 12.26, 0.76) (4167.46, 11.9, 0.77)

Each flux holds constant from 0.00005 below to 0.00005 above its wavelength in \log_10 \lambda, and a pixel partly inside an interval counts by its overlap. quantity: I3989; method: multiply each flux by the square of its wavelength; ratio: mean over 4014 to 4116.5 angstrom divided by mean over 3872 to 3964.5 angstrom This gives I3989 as 1.23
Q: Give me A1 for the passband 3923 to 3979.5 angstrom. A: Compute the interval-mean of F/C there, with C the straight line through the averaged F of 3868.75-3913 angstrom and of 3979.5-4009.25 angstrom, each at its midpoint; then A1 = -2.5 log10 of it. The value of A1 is 0.13 mag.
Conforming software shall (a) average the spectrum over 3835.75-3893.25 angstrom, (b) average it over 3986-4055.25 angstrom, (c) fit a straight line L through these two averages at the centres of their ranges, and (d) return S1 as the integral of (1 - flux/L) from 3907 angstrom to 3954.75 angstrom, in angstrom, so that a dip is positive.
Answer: 0.9 angstrom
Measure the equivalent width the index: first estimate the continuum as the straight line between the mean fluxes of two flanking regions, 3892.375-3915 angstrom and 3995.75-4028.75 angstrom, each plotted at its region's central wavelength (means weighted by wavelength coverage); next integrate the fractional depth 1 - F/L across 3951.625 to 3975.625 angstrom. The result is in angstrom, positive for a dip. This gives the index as 4.7 angstrom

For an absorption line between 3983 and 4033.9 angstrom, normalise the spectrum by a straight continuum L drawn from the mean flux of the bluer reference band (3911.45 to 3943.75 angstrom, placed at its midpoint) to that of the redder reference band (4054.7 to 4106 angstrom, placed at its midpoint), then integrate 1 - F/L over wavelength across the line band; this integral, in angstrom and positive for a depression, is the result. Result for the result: -4.8 angstrom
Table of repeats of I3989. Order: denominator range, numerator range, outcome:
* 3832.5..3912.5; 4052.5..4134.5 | 1.26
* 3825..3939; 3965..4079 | 1.23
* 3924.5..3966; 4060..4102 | 1.21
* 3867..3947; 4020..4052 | 1.27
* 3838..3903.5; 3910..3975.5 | 1.03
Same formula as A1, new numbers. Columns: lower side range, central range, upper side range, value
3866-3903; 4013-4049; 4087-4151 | -0.14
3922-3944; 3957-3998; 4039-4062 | 0.08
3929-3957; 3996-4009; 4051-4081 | -0.08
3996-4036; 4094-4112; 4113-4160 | 0.18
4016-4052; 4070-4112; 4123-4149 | 0.10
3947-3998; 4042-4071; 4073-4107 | -0.13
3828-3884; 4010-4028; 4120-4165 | -0.10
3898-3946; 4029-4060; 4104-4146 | -0.11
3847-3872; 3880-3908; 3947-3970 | 0.12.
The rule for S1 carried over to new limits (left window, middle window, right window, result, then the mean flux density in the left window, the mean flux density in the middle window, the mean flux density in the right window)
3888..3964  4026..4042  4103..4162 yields -2.1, 11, 13.1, 12.1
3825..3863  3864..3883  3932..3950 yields -1.8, 10.1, 11.2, 10.5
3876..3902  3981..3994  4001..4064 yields -0.2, 9.76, 12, 12.8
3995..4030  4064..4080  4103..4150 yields -0.3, 12.7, 12.5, 11.9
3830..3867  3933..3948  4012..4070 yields 1.3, 10.3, 10.5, 12.8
